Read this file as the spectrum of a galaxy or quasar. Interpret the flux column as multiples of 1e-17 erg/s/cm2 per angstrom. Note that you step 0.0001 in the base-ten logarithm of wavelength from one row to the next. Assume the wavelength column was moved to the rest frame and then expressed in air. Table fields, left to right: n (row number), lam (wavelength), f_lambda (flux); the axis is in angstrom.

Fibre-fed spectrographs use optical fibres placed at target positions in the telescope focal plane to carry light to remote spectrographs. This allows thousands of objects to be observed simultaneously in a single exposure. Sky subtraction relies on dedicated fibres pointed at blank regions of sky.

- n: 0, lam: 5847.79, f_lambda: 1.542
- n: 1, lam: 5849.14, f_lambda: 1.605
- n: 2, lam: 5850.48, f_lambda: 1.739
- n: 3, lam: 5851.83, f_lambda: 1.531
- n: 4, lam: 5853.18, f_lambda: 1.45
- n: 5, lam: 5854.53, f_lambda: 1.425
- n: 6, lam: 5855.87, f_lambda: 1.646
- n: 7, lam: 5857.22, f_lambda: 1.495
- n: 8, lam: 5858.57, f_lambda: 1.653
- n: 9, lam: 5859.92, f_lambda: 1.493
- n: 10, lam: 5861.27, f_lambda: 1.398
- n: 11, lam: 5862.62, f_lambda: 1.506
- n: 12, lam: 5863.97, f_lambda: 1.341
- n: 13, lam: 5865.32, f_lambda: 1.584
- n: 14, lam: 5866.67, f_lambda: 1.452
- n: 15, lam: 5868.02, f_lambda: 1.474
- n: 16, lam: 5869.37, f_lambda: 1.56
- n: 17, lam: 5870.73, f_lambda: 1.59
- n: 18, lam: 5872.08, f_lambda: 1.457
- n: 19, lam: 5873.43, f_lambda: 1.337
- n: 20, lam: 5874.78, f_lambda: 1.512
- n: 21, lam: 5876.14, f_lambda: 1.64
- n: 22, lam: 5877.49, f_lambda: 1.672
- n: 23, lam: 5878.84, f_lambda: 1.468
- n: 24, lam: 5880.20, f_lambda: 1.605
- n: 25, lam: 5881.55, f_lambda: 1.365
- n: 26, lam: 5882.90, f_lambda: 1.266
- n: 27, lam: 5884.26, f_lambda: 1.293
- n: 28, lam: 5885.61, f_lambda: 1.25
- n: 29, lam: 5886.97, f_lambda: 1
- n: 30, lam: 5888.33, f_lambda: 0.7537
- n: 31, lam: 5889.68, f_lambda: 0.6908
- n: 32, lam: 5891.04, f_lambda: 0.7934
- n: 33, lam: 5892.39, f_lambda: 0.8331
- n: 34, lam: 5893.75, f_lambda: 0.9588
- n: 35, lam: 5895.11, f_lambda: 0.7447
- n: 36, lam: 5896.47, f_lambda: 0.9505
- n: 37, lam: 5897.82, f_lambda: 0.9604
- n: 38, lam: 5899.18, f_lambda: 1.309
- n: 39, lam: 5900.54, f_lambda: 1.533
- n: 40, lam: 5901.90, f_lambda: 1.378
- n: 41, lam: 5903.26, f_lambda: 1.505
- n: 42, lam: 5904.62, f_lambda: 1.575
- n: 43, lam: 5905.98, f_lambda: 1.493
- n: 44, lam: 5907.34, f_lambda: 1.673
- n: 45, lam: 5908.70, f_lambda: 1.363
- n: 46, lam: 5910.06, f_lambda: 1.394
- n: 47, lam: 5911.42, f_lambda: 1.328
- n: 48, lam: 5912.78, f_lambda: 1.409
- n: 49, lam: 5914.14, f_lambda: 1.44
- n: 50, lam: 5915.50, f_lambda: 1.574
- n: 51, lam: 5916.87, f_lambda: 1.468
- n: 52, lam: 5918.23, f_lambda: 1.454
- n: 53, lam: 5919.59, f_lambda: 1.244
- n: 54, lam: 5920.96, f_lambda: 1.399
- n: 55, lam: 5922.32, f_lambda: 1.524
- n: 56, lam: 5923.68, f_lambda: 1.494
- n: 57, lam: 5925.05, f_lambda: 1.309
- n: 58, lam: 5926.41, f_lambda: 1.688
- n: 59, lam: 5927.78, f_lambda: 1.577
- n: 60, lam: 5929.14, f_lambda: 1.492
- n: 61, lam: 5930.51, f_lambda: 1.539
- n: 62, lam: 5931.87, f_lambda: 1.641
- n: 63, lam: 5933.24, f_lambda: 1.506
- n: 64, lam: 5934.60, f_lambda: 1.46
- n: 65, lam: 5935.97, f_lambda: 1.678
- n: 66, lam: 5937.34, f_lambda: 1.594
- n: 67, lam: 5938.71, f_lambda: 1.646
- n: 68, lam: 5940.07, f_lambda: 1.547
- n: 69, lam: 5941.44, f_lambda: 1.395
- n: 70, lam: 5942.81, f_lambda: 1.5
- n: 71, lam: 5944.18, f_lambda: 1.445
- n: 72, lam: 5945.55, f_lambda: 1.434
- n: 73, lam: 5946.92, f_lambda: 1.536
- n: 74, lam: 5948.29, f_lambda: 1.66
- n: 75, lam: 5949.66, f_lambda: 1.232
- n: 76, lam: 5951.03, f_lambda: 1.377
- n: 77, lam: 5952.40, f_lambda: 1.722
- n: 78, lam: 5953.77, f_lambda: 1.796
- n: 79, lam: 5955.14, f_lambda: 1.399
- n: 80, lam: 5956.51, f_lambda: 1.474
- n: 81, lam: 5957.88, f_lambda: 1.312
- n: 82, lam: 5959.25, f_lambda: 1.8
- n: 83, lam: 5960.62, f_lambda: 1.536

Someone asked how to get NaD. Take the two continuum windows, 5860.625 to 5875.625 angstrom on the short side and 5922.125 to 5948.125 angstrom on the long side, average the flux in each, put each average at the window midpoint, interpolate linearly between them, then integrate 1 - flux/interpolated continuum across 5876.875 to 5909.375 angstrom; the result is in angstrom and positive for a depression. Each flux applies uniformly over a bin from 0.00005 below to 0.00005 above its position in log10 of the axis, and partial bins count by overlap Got 5.9 angstrom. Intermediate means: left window 1.48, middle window 1.23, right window 1.53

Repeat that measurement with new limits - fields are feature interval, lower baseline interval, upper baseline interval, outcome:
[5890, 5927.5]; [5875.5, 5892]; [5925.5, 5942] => 2.1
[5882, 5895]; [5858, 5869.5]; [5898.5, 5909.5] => 4.4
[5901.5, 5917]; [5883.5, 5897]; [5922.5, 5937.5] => -3.2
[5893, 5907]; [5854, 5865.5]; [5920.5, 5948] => 2.4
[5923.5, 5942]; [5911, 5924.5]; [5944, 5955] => -0.8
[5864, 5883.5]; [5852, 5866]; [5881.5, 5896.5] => -4.1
